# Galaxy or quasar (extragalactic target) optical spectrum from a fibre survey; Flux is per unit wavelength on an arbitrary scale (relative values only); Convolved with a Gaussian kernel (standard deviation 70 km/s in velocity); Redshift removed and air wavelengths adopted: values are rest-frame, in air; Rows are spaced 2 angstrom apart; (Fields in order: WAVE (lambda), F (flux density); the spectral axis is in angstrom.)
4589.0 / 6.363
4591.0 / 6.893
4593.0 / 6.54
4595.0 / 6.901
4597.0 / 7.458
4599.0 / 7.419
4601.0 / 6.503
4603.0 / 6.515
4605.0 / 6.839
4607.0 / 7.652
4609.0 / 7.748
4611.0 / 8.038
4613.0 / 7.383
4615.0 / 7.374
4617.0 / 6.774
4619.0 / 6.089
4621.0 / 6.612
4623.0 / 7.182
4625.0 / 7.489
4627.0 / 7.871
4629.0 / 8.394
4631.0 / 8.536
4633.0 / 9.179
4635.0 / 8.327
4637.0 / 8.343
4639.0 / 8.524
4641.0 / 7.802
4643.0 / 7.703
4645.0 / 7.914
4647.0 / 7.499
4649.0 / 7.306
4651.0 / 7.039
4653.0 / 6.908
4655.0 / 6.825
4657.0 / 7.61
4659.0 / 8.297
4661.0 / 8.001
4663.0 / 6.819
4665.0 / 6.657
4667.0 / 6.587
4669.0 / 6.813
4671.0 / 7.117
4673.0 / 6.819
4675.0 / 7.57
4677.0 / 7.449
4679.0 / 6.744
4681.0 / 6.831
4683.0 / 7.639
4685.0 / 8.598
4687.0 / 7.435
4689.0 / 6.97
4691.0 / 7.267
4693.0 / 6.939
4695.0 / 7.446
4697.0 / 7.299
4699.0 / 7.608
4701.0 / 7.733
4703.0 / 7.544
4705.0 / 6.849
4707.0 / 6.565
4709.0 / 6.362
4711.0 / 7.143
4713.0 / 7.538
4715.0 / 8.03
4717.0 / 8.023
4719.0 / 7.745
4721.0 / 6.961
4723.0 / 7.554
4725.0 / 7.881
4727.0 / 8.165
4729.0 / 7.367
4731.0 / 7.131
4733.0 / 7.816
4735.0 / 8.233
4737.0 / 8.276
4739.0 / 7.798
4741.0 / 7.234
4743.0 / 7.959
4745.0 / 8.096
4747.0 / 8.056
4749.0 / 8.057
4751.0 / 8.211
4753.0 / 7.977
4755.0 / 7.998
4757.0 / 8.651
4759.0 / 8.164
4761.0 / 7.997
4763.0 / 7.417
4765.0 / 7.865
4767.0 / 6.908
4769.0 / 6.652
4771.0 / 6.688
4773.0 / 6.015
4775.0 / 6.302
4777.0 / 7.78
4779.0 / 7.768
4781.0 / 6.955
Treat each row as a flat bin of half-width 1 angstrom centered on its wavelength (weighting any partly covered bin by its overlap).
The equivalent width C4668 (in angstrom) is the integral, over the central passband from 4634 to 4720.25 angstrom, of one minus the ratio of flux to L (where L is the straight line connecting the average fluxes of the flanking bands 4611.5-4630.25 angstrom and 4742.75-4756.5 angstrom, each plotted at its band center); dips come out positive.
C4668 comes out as 2.5 angstrom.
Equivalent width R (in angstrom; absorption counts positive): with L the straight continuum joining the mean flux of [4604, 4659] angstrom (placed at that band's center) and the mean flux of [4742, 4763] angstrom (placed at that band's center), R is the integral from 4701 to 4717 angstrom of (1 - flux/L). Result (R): 1.4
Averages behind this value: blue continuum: 7.6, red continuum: 8.08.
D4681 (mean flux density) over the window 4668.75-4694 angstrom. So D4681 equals 7.26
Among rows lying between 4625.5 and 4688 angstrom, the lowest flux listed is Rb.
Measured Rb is 6.587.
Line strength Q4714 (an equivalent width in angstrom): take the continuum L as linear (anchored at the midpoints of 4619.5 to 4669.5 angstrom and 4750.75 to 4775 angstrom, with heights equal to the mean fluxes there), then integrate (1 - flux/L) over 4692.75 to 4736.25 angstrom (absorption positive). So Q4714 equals 0.35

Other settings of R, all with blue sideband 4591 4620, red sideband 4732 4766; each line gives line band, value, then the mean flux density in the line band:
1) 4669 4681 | 0.7 angstrom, 7.09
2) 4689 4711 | 1.5 angstrom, 7.15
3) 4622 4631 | -0.8 angstrom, 7.82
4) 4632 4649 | -1.9 angstrom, 8.11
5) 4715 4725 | 0.2 angstrom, 7.65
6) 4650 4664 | 0.1 angstrom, 7.36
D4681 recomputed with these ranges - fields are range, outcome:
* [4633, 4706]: 7.44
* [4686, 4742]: 7.46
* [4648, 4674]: 7.14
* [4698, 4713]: 7.14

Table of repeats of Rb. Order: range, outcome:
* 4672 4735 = 6.362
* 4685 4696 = 6.939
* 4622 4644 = 7.182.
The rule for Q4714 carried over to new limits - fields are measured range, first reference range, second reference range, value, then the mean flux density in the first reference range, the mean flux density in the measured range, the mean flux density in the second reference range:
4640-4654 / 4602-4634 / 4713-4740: 0.2 angstrom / 7.48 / 7.45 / 7.76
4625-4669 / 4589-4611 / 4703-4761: -2.5 angstrom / 7.06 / 7.7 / 7.71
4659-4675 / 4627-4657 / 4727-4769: 1.6 angstrom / 7.87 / 7.09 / 7.84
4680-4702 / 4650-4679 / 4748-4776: -0.5 angstrom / 7.16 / 7.43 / 7.49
